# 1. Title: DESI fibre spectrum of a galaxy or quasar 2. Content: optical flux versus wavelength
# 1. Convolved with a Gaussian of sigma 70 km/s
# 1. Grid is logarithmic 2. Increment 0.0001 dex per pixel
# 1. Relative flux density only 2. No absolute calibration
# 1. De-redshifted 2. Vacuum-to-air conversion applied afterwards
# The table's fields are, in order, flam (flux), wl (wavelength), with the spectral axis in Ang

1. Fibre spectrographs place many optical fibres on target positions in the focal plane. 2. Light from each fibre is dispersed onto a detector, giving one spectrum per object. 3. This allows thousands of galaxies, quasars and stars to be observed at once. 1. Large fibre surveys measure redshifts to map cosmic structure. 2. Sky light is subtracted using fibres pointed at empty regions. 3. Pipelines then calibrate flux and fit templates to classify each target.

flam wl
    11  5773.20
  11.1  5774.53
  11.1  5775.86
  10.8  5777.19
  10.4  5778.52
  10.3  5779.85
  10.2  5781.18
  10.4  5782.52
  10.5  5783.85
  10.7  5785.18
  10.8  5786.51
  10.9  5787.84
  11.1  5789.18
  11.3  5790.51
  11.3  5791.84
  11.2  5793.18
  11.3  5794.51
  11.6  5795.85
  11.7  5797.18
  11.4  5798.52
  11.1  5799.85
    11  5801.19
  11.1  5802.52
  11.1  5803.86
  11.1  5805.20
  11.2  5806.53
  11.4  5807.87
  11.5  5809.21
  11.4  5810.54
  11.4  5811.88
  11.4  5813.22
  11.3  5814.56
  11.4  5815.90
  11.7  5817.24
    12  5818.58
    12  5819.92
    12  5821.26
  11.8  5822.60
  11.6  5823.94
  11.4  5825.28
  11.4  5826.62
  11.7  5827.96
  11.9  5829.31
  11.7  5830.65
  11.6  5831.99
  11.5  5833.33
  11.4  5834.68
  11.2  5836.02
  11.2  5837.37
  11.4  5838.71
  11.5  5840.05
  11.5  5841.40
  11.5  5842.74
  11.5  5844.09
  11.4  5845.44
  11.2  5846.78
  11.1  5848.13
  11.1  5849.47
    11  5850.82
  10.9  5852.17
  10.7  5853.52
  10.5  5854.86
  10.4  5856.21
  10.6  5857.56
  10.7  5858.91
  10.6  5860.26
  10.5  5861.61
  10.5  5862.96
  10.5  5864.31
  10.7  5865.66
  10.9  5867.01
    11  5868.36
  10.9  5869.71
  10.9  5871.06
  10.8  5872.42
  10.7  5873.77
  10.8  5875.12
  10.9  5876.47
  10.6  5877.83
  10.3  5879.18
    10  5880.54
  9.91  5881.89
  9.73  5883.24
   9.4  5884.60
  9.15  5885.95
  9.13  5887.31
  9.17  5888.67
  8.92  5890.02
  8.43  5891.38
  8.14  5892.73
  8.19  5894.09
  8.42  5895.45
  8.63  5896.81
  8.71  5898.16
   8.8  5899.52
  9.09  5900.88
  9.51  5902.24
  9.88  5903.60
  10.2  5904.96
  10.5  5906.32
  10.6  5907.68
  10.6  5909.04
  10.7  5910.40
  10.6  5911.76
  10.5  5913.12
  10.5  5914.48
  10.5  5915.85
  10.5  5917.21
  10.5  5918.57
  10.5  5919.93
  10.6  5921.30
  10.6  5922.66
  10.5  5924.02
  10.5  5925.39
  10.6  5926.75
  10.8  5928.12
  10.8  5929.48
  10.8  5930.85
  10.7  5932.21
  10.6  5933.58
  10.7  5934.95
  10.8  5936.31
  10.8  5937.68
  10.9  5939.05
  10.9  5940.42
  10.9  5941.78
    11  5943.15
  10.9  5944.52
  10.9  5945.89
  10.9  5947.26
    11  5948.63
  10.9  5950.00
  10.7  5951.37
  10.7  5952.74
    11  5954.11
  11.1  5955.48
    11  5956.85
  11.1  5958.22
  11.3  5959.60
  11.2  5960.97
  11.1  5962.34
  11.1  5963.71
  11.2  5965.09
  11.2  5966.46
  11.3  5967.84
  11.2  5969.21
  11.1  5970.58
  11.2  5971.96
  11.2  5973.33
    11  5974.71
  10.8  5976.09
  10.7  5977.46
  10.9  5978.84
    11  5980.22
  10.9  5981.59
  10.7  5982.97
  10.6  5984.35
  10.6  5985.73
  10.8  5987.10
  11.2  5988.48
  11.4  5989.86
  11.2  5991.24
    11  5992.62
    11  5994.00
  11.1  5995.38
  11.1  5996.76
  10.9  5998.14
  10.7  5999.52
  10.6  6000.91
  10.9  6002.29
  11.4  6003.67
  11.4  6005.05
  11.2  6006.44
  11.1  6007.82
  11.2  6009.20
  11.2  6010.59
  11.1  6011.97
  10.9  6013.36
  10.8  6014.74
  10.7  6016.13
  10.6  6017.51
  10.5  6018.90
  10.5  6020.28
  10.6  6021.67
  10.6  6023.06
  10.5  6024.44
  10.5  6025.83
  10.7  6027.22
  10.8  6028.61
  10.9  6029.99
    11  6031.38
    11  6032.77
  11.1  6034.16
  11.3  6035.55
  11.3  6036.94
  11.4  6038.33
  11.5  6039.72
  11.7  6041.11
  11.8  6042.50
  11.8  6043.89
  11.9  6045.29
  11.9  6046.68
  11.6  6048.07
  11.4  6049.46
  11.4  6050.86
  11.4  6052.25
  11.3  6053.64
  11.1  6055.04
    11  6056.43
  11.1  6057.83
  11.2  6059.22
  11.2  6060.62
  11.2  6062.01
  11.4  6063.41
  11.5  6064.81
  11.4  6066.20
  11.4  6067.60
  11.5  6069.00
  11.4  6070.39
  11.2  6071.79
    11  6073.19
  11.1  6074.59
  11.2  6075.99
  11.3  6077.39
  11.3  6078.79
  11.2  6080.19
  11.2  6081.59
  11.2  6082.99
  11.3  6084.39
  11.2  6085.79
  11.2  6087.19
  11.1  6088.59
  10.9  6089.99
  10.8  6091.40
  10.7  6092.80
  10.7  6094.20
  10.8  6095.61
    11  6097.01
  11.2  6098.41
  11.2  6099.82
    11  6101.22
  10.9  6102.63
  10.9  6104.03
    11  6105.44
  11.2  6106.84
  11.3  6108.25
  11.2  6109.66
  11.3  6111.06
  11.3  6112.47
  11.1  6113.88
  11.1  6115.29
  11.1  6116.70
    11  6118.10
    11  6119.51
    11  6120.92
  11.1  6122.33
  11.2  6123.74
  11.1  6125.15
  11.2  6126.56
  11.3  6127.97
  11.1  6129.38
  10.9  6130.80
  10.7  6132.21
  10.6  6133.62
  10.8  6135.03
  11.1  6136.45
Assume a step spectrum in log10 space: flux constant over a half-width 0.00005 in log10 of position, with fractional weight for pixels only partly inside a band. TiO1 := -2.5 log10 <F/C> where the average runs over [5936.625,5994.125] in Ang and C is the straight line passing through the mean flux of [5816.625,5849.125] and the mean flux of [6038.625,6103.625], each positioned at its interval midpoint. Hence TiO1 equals 0.04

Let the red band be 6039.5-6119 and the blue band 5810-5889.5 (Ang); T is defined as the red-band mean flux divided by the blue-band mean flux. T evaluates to 1.02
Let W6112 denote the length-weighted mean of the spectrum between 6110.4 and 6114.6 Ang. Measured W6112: 11.2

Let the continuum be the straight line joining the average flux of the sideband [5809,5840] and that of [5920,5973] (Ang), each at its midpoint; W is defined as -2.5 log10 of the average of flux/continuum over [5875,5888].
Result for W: 0.13 mag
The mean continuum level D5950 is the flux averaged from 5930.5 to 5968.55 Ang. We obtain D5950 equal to 11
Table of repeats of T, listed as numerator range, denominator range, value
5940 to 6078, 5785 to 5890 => 1.01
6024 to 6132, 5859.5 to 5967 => 1.08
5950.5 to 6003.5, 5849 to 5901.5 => 1.10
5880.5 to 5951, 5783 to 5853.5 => 0.89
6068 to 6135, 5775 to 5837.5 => 0.98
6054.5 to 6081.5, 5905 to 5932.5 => 1.06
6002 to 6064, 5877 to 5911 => 1.18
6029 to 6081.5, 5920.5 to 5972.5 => 1.04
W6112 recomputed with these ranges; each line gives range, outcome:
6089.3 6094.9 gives 10.8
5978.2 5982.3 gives 10.9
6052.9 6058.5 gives 11.1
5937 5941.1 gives 10.9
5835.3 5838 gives 11.2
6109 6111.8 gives 11.3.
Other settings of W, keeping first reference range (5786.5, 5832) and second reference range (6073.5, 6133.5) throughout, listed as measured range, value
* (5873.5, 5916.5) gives 0.17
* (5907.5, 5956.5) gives 0.05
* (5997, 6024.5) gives 0.03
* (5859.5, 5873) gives 0.06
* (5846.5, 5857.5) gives 0.05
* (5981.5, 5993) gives 0.03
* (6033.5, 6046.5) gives -0.04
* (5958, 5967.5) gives 0.01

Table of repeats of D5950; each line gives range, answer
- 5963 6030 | 10.9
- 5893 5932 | 10.1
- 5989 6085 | 11.1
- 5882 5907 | 9.13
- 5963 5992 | 11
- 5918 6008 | 10.9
